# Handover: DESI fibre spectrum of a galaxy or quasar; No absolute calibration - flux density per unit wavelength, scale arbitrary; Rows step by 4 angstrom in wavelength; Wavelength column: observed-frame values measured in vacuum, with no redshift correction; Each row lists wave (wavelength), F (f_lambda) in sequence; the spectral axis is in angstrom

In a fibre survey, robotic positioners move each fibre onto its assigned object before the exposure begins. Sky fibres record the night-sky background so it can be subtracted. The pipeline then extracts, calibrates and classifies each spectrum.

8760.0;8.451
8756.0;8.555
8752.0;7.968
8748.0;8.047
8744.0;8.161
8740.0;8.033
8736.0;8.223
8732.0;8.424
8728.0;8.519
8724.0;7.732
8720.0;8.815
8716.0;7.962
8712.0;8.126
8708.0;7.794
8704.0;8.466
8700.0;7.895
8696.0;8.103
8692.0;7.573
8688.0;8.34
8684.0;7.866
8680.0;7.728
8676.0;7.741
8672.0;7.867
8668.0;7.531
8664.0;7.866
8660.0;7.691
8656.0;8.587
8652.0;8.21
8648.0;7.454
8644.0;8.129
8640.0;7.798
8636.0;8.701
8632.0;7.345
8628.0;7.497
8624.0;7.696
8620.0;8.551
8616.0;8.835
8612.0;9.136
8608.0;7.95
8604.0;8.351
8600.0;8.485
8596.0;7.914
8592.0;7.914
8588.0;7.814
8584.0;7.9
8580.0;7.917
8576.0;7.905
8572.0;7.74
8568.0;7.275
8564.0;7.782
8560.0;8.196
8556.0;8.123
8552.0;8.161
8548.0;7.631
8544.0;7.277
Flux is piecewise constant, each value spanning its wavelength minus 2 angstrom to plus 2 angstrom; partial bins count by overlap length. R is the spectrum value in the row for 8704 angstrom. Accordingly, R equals 8.466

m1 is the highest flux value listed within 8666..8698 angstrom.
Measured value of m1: 8.34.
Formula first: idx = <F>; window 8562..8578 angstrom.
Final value 7.68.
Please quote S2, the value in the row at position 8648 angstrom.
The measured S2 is 7.454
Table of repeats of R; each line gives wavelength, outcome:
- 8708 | 7.794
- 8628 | 7.497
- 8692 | 7.573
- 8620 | 8.551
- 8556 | 8.123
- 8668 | 7.531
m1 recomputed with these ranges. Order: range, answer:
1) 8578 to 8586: 7.917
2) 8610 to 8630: 9.136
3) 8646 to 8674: 8.587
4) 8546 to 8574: 8.196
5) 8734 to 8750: 8.223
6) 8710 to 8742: 8.815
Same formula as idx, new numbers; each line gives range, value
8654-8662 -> 8.14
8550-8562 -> 8.16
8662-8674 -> 7.75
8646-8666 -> 7.96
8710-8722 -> 8.3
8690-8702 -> 7.86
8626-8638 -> 7.85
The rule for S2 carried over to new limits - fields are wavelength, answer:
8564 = 7.782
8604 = 8.351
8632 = 7.345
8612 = 9.136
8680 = 7.728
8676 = 7.741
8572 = 7.74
